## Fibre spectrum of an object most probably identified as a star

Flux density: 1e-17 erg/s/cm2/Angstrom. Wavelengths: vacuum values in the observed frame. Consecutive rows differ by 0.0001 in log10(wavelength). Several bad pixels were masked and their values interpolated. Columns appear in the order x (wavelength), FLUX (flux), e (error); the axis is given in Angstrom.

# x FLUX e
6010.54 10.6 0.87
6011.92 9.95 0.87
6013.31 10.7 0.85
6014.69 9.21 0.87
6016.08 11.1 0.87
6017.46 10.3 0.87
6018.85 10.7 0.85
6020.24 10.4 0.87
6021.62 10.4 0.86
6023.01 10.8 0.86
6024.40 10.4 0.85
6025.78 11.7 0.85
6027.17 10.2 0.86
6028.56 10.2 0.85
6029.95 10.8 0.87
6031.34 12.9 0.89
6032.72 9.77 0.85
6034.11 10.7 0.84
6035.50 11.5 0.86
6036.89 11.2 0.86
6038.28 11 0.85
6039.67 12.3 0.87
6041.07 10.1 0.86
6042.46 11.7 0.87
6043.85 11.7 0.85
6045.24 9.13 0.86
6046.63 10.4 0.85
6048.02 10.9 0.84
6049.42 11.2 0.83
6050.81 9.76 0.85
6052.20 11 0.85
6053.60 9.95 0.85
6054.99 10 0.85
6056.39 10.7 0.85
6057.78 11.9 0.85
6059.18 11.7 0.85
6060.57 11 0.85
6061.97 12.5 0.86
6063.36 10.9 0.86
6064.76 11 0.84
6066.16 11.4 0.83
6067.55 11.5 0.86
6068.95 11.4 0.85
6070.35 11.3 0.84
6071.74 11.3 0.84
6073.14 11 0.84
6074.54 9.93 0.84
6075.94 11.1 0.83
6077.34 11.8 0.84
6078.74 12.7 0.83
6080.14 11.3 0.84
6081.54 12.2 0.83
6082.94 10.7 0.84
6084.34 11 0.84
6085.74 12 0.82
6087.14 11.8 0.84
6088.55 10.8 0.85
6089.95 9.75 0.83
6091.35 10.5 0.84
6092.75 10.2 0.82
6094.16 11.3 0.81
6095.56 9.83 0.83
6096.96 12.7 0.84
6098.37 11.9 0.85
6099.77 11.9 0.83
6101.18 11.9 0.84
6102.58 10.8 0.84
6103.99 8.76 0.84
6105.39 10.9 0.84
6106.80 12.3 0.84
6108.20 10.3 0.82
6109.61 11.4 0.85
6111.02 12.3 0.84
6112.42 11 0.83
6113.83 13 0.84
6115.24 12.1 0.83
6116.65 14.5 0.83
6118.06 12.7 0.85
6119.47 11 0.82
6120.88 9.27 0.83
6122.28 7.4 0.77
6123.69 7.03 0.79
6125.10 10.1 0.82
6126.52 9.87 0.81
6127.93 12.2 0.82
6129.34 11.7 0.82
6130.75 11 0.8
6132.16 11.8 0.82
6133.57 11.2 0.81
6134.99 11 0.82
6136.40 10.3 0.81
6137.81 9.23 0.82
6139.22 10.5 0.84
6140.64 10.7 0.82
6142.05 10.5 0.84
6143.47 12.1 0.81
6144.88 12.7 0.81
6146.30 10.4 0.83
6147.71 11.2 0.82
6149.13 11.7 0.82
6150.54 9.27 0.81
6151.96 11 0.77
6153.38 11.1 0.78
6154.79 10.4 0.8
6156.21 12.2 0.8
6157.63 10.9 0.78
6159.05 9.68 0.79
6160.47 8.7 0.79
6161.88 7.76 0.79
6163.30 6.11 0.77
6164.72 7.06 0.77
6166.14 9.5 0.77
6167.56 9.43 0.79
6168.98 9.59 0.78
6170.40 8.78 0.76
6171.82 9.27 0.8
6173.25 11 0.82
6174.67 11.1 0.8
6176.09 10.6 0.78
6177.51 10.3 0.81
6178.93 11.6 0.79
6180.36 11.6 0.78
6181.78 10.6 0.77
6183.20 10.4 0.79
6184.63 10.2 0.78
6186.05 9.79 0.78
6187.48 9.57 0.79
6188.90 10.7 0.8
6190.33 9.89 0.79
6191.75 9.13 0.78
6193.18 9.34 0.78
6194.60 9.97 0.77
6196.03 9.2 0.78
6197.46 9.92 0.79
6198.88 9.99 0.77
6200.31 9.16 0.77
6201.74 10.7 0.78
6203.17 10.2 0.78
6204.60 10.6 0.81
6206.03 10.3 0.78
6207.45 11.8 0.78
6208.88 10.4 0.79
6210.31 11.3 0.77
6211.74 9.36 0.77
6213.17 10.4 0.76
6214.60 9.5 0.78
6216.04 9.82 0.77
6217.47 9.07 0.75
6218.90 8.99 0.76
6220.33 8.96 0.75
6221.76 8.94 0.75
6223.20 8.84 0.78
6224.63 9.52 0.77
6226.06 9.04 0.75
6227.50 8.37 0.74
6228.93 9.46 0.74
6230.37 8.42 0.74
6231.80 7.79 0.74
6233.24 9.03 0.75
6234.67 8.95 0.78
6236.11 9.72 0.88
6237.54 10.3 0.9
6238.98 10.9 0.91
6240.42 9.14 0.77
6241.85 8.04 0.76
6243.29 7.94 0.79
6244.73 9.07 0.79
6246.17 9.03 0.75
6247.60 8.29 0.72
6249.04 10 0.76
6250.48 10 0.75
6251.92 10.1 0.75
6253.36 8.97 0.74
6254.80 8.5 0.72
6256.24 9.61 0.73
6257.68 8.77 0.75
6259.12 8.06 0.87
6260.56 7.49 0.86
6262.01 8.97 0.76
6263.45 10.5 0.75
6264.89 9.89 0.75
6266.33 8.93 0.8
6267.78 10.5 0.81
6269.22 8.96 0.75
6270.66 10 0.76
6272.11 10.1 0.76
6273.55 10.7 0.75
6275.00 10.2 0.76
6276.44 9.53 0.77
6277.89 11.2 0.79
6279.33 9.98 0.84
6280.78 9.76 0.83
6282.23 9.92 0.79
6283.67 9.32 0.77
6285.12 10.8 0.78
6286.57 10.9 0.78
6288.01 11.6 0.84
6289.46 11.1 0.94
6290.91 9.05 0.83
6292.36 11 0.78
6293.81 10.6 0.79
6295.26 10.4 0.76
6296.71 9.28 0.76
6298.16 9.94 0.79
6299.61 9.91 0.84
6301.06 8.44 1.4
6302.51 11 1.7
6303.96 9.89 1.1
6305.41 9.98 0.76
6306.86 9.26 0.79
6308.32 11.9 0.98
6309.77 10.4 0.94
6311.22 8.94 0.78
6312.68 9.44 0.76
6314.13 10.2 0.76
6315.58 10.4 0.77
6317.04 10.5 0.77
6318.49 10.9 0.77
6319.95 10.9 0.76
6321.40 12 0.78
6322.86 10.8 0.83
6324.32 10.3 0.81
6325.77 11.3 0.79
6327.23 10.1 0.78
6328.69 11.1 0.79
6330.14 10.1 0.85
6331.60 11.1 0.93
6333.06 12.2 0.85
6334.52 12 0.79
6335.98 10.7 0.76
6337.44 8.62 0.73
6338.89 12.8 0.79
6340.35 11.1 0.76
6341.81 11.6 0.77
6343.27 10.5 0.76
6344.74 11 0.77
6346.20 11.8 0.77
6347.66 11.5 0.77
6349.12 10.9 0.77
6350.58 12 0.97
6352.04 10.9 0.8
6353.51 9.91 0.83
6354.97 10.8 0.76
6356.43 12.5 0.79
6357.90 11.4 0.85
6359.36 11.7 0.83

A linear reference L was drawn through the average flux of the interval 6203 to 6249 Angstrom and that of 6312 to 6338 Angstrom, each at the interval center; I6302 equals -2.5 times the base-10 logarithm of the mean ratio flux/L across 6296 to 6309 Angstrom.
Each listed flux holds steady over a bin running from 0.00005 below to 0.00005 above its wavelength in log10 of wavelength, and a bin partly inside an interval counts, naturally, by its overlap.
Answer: 0.05 mag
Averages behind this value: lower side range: 9.42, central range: 9.95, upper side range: 10.7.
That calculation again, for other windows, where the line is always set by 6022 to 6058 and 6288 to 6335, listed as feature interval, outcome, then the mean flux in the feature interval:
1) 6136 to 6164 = 0.036 mag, 10.3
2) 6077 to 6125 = -0.039 mag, 11.1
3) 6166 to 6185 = 0.035 mag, 10.3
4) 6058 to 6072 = -0.062 mag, 11.4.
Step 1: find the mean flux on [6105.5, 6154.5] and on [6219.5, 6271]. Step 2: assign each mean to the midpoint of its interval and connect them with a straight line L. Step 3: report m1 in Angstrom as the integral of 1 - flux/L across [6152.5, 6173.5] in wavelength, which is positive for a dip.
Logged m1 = 2.1 Angstrom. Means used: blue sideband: 11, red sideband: 9.13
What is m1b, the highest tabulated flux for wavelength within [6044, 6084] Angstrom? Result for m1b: 12.7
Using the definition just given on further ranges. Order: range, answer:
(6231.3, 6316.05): 11.9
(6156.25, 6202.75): 11.6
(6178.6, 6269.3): 11.8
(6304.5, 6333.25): 12.2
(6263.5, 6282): 11.2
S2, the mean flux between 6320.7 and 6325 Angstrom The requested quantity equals 11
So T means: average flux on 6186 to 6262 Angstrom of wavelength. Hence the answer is 9.43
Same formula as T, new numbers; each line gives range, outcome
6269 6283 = 10.1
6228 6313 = 9.66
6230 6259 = 9.12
